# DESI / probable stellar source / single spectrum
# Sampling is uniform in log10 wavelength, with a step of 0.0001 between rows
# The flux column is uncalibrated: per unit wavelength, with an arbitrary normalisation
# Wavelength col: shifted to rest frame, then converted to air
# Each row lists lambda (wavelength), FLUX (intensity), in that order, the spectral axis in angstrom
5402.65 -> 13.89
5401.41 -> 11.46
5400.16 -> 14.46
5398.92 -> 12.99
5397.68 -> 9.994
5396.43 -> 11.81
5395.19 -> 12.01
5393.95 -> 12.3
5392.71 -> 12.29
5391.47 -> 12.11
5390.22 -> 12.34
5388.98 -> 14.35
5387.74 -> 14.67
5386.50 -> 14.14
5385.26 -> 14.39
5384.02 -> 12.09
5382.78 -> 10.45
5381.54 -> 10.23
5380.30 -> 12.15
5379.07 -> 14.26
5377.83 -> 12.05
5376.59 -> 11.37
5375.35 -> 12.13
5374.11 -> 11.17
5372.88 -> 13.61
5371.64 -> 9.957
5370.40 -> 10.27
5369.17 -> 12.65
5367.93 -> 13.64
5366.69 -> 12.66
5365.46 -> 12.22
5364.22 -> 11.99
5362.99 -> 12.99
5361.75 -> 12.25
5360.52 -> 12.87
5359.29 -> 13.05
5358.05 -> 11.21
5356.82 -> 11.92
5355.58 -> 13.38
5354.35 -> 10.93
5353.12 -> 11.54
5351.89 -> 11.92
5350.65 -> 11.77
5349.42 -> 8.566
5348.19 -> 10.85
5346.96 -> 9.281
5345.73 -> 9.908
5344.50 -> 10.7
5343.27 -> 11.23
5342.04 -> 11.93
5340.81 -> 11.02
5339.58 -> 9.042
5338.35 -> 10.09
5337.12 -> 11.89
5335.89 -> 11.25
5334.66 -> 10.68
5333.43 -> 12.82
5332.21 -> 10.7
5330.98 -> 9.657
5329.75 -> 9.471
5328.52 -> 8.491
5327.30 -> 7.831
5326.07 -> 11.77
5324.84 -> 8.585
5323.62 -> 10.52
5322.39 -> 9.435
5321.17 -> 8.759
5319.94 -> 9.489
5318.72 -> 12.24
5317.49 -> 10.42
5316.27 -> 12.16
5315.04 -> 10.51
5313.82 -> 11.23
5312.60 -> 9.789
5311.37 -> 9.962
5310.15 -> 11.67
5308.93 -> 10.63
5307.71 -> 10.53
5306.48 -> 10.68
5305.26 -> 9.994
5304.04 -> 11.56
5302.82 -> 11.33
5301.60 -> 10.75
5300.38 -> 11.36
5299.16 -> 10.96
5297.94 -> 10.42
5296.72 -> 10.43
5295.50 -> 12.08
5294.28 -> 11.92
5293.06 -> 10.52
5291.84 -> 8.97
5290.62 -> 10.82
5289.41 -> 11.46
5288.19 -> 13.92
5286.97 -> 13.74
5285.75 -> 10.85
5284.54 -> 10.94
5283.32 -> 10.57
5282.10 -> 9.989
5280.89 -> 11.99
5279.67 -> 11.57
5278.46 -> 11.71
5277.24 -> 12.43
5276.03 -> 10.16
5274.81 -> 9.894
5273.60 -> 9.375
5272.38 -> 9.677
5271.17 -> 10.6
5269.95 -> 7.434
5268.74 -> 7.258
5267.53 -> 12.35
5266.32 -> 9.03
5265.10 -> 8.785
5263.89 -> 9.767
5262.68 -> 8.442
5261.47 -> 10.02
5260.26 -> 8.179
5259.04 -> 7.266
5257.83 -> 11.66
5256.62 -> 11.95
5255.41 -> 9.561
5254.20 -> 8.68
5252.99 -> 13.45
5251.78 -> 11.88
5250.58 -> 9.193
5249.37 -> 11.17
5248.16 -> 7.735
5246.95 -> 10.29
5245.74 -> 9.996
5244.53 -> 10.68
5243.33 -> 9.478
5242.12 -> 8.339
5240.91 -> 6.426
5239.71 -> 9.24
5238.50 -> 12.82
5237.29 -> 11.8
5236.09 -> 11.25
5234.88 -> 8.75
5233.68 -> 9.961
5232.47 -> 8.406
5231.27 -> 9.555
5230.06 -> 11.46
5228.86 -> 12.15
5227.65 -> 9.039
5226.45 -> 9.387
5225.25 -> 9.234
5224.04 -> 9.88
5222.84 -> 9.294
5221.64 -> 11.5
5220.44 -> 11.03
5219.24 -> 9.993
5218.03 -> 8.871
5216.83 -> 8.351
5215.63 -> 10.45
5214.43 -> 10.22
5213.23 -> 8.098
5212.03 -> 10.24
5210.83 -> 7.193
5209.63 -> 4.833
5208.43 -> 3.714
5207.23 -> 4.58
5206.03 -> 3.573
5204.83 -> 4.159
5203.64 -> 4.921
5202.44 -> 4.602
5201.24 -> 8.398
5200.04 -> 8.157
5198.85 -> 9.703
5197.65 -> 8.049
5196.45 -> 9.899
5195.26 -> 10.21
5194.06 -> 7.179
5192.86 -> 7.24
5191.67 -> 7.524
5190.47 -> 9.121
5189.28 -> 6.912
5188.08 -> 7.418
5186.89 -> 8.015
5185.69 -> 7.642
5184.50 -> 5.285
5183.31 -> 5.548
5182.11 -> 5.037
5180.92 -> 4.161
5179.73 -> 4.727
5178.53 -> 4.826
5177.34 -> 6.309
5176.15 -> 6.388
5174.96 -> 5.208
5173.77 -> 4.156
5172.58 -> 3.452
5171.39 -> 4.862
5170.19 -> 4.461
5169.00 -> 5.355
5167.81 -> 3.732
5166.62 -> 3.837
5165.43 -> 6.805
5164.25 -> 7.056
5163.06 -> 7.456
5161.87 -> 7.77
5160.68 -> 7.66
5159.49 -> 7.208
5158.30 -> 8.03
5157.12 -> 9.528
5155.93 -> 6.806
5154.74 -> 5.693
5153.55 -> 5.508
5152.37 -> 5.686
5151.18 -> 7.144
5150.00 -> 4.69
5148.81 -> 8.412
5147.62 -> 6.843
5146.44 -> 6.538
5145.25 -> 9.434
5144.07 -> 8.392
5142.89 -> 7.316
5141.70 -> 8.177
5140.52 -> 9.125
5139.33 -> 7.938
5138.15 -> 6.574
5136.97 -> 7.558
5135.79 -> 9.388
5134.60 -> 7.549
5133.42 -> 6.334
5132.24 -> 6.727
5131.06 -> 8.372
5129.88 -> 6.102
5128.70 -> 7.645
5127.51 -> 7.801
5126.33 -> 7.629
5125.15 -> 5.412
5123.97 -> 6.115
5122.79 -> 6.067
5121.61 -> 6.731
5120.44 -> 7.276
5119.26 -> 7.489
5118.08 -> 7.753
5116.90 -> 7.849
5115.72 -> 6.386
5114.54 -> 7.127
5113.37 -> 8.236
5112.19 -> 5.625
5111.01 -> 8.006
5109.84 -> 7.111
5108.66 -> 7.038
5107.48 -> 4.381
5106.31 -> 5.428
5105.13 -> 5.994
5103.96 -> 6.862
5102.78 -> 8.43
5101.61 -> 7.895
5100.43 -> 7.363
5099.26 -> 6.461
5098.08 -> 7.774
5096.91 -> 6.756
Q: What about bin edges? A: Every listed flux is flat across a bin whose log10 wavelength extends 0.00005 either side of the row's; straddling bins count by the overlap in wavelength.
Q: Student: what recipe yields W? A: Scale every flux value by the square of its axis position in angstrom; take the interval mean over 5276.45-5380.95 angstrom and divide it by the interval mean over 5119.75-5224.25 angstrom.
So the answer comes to 1.68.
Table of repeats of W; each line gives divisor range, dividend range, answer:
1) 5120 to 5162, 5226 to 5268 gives 1.43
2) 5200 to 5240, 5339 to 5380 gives 1.41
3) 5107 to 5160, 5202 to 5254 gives 1.30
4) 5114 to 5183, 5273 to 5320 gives 1.76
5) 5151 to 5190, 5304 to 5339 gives 1.83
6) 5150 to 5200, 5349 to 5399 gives 2.00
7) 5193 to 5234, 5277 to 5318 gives 1.36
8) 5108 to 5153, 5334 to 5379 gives 1.74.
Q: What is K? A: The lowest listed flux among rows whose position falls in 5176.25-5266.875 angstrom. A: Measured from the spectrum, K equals 3.573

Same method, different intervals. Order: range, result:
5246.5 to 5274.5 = 7.258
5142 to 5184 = 3.452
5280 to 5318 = 8.97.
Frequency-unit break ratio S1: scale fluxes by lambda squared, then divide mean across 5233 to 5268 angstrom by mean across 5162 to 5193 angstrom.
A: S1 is 1.74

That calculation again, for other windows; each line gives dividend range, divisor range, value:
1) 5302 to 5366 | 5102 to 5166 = 1.64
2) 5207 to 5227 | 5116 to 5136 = 1.27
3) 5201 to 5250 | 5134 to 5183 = 1.39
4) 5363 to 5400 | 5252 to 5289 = 1.24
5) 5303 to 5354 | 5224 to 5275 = 1.11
